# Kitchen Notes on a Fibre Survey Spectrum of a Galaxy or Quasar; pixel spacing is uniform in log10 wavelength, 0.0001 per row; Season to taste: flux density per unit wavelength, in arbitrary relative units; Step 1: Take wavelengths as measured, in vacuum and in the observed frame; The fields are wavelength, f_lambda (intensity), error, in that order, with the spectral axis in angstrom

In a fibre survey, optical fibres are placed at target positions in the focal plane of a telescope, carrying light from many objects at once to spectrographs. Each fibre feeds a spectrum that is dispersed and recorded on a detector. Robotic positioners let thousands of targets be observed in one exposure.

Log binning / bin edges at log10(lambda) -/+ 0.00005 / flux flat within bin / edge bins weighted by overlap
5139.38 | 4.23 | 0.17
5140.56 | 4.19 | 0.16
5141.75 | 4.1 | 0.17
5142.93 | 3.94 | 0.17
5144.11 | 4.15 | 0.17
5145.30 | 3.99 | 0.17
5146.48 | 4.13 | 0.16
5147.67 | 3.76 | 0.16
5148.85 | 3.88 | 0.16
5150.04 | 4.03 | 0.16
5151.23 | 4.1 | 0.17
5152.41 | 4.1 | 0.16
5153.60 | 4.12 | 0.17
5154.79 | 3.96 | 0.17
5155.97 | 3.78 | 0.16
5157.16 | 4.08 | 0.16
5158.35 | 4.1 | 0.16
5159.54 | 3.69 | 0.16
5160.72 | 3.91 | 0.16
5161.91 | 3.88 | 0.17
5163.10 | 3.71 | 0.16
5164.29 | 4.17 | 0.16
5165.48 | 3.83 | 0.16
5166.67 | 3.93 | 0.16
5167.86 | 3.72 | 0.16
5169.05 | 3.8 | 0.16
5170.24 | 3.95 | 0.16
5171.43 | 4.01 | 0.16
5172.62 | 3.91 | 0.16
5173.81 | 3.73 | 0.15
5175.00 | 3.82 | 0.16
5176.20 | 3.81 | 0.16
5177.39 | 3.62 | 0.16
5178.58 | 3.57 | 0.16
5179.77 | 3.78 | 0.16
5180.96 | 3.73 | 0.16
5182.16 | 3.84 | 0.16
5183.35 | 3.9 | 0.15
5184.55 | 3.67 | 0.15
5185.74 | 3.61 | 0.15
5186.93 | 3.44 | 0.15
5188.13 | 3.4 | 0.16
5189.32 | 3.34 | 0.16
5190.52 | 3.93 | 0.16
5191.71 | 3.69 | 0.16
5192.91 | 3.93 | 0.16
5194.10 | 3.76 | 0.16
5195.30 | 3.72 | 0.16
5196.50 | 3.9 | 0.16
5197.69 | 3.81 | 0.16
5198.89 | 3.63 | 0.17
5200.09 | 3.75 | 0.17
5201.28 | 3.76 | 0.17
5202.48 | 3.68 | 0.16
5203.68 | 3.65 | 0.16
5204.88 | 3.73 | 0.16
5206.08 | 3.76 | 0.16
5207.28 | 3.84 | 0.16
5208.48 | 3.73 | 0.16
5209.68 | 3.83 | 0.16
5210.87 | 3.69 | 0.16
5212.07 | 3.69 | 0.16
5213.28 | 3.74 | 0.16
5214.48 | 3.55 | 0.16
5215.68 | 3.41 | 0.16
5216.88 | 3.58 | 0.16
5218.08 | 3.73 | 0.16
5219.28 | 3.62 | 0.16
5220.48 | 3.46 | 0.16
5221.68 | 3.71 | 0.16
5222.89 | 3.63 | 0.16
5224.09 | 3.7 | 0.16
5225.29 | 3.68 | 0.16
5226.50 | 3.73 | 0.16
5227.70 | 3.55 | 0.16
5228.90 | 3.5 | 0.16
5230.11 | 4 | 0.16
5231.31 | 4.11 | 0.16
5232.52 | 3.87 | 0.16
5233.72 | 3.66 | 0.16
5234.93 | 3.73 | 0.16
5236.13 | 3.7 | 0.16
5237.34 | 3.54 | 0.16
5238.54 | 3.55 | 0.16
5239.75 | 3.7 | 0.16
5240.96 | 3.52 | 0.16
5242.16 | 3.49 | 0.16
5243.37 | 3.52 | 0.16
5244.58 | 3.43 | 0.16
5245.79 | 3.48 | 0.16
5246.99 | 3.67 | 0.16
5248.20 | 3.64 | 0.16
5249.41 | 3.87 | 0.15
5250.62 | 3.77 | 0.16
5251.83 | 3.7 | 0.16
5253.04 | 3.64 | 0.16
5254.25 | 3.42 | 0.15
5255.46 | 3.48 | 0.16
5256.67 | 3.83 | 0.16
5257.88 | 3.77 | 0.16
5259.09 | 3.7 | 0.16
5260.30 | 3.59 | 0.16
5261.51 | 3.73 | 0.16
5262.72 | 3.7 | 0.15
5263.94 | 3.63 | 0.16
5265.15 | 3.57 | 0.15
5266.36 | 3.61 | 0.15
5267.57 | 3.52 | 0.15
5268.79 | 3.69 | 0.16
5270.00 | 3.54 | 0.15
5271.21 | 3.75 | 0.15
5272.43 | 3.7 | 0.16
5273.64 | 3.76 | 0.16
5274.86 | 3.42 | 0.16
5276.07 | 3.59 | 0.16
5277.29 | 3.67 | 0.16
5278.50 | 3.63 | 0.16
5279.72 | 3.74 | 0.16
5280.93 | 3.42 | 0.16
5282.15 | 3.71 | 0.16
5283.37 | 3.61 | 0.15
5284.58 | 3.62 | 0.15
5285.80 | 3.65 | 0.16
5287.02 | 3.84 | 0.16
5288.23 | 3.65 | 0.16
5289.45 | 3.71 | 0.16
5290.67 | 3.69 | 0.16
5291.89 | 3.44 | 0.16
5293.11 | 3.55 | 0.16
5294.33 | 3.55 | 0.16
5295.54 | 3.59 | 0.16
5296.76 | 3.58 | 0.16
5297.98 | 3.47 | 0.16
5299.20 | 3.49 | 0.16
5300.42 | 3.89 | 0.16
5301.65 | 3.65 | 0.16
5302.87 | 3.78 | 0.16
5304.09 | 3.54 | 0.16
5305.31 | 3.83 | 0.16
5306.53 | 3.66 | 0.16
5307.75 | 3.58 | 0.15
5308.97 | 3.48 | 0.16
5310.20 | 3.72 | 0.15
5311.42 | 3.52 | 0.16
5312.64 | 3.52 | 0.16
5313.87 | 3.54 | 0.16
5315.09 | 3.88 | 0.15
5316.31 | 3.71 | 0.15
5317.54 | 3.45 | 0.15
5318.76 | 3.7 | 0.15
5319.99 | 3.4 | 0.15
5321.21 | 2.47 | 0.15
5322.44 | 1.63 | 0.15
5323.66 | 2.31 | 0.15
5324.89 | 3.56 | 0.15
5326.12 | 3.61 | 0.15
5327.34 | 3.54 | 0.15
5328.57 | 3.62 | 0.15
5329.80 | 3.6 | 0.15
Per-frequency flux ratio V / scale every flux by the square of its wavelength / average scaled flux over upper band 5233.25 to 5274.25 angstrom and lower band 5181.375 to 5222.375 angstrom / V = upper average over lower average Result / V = 1.00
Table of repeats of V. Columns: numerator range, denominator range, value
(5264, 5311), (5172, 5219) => 1.01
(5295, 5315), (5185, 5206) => 1.02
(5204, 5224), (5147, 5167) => 0.95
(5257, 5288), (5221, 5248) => 1.01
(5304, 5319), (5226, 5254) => 1.02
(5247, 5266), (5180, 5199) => 1.01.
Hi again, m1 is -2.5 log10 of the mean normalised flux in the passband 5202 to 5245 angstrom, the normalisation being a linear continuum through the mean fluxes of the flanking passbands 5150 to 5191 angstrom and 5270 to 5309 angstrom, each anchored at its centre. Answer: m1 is 0.02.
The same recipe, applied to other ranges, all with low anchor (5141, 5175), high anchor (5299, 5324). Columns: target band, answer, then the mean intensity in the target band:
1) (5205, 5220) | 0.02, 3.68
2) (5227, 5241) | -0.01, 3.71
